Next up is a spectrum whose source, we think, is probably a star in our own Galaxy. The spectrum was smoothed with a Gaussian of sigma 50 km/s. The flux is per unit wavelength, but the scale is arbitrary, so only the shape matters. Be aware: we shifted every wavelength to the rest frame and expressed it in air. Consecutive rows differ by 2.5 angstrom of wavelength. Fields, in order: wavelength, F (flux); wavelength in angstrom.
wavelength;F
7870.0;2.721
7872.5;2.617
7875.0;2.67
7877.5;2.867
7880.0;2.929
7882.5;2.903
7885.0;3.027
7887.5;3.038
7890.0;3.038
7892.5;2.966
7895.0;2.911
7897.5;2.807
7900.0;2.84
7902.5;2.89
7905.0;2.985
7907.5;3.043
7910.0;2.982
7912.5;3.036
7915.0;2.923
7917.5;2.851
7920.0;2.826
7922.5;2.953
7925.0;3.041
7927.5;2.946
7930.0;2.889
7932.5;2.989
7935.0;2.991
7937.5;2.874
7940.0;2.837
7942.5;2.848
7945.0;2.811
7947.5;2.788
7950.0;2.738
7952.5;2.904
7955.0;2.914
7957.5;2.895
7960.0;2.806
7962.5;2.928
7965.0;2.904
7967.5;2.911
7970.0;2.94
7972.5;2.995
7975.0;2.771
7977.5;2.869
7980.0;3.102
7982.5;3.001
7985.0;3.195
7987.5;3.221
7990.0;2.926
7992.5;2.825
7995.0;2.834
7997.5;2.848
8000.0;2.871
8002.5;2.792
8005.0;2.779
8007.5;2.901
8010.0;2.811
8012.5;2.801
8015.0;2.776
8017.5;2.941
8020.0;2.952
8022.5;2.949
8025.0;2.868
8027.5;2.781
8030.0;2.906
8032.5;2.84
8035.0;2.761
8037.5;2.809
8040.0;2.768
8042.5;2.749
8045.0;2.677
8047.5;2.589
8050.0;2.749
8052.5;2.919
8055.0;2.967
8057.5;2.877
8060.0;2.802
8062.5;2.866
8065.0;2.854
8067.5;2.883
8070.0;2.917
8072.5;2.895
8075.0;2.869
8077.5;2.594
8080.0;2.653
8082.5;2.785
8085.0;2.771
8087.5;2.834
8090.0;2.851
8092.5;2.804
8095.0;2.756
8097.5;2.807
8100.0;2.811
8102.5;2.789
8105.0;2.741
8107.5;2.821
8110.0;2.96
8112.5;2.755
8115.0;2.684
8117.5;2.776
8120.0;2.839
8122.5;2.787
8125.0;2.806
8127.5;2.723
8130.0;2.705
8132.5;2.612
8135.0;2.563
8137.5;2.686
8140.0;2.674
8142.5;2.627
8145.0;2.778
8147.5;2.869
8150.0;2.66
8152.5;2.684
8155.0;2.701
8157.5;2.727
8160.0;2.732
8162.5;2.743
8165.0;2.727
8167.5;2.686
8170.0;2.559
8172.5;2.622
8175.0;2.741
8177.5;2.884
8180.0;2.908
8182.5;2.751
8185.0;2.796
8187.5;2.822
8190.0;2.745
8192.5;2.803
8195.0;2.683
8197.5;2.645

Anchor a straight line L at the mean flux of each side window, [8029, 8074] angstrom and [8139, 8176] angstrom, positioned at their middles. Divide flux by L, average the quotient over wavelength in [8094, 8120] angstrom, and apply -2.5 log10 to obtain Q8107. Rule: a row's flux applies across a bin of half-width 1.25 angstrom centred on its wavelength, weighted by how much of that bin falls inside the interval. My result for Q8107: -0.01 mag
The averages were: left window 2.82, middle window 2.79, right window 2.7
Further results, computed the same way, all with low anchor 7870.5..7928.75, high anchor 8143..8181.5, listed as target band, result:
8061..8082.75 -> -0.01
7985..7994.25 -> -0.06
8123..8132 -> 0.01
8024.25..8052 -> 0.02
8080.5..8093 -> -0.01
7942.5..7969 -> 0.01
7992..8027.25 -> -0.01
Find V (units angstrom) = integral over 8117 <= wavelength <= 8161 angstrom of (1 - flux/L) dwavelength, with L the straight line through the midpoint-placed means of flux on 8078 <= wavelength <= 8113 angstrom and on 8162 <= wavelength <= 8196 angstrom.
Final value 0.8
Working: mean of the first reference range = 2.79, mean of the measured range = 2.72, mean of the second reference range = 2.75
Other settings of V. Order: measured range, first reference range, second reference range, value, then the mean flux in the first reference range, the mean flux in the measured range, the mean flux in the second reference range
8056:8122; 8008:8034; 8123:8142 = -1.31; 2.86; 2.81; 2.68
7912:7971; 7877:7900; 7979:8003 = 1.14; 2.94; 2.9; 2.97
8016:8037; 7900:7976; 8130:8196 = -0.28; 2.91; 2.87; 2.72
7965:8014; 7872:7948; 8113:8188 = -1.09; 2.91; 2.91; 2.73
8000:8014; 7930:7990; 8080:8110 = 0.28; 2.92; 2.82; 2.8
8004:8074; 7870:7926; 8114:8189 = -0.64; 2.91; 2.84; 2.73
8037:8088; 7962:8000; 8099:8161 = 0.61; 2.95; 2.8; 2.74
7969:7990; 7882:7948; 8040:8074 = -0.92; 2.93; 3.01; 2.82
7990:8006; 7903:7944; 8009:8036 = 0.23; 2.94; 2.83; 2.85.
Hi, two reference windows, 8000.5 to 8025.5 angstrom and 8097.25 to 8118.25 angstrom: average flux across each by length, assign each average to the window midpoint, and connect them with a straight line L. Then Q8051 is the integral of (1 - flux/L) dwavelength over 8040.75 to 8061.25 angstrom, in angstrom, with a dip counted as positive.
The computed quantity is 0.3 angstrom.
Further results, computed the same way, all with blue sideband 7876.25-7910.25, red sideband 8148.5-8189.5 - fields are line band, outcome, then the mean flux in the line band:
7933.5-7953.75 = 0.4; 2.85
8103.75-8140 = 0.3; 2.74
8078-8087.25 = 0.2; 2.74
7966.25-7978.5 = -0.1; 2.9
